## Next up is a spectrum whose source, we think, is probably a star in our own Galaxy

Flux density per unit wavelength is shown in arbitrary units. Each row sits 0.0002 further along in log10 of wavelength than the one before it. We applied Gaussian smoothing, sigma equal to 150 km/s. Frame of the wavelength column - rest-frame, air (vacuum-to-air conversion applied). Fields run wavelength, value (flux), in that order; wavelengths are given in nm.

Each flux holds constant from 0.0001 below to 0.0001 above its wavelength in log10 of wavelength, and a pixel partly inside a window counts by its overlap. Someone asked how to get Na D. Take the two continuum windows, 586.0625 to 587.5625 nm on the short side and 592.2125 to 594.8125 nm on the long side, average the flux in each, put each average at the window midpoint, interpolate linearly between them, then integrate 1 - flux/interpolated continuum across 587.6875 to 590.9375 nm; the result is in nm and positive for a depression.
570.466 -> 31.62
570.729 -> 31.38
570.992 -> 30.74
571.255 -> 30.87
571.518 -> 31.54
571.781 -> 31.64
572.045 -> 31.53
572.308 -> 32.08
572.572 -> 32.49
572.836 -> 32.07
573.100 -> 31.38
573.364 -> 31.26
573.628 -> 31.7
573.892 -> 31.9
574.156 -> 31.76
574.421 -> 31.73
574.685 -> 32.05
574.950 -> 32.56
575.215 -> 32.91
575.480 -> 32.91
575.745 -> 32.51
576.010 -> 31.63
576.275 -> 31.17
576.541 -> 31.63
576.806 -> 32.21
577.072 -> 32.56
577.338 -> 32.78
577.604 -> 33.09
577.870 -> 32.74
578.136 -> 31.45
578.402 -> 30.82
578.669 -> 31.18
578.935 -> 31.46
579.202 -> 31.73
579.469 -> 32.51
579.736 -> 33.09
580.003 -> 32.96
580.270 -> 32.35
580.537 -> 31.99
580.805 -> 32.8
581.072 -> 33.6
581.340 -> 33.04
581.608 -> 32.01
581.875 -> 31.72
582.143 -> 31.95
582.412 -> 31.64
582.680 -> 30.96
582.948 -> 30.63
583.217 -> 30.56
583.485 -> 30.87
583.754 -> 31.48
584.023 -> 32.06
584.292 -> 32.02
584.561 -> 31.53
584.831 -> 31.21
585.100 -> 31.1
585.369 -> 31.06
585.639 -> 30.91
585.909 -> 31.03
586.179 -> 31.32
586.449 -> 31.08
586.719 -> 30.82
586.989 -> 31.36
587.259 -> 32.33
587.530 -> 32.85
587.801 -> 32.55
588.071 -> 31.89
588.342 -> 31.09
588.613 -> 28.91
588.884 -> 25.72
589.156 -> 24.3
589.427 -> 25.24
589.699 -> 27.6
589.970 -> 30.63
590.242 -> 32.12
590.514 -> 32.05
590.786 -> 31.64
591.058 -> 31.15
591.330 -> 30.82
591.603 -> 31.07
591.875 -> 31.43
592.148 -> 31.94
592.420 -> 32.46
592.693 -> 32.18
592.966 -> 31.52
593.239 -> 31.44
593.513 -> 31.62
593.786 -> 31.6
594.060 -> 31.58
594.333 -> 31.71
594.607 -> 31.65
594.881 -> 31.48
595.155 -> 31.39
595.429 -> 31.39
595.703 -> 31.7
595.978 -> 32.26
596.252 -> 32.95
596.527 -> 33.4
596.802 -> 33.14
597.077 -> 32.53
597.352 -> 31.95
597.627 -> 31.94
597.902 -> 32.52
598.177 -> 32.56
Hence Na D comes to 0.22 nm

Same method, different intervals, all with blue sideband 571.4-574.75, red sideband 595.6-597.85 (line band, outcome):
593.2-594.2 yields 0.03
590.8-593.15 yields 0.06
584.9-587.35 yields 0.07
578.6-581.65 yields -0.04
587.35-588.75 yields 0.03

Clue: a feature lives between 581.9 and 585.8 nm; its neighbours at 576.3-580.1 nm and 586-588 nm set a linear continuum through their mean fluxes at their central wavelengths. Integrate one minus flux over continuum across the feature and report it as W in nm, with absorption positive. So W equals 0.07 nm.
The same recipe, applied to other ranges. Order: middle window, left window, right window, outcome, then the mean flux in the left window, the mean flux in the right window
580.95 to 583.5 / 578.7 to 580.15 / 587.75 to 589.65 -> -0.053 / 32.3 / 28.3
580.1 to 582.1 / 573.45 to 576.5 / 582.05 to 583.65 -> -0.076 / 32.1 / 31.1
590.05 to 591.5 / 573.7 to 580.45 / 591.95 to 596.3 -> 0.016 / 32.1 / 31.8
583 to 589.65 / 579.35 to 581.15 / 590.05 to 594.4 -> 0.345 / 32.7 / 31.6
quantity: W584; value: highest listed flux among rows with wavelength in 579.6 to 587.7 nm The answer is 33.6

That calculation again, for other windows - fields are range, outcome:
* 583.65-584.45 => 32.06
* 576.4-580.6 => 33.09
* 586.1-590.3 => 32.85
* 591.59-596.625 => 33.4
